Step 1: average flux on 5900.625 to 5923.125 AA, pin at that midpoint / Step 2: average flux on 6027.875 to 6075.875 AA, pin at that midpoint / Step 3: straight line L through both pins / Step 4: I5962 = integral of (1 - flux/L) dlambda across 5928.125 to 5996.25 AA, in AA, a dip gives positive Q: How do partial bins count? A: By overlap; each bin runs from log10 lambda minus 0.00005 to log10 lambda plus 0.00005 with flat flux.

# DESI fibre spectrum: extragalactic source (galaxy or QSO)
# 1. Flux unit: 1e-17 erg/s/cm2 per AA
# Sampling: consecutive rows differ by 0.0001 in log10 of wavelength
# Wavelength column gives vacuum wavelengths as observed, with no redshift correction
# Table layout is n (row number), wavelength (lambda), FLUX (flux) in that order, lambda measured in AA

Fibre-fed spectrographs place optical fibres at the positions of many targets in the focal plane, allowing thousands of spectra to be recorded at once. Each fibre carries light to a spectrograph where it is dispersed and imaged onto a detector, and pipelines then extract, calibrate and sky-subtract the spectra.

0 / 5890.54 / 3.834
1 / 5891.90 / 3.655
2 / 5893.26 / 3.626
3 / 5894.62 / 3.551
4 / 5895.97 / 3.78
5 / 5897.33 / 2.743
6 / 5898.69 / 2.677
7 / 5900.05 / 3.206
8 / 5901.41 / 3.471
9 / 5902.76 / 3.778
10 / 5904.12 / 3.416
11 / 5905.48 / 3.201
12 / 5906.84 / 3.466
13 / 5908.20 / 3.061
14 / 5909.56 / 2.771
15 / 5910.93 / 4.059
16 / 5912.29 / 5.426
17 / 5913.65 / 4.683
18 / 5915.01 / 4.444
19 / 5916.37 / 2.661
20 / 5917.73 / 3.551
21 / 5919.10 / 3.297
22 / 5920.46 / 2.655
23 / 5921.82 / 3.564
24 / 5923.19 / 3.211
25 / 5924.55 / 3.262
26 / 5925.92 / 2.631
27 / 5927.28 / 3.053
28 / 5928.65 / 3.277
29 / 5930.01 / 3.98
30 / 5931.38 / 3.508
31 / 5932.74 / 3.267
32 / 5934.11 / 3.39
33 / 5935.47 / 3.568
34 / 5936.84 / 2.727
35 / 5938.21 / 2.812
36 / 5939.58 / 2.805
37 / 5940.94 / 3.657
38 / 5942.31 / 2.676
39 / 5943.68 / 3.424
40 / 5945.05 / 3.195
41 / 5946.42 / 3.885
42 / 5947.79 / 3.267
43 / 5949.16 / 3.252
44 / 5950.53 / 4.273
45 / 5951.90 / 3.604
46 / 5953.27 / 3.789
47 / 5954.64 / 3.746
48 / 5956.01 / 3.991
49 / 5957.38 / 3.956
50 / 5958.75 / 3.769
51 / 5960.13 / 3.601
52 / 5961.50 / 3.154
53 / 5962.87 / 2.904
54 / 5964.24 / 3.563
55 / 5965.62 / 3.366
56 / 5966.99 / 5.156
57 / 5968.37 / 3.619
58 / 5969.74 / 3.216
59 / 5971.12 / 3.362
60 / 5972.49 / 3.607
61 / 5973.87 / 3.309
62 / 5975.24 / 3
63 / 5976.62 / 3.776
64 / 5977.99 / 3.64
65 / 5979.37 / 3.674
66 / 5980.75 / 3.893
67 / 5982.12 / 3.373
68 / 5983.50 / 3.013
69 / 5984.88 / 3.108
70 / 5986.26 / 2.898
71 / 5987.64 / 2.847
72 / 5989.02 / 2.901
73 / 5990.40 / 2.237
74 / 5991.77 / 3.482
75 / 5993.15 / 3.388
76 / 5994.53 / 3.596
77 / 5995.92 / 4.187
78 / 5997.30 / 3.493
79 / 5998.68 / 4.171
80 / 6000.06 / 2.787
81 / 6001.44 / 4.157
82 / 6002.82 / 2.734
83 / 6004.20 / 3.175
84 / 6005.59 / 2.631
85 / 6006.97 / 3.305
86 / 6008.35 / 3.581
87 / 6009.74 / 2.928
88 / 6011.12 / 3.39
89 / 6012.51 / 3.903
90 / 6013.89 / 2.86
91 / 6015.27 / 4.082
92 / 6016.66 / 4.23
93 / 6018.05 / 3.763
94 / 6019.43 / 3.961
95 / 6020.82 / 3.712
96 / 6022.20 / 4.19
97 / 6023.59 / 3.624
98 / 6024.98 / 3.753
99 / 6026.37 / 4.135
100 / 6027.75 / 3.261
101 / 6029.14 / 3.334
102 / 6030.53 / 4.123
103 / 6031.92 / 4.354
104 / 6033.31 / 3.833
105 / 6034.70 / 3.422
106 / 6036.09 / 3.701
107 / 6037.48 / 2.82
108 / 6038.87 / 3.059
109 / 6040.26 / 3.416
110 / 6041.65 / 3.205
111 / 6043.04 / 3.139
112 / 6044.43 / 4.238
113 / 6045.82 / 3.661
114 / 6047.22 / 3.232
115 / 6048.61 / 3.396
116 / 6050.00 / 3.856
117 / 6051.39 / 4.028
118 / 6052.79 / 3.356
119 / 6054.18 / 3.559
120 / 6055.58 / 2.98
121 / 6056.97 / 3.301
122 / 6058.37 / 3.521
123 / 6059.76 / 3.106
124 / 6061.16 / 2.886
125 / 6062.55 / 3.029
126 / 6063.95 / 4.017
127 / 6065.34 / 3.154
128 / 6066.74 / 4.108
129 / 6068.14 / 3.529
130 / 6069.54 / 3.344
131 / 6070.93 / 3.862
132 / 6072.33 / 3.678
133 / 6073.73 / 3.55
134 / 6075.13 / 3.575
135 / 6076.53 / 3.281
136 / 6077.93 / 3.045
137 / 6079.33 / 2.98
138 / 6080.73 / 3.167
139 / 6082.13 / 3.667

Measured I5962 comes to 2.4 AA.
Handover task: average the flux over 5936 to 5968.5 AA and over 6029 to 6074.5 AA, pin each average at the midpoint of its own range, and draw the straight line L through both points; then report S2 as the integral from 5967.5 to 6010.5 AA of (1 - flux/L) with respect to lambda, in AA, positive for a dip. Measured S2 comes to 2.1 AA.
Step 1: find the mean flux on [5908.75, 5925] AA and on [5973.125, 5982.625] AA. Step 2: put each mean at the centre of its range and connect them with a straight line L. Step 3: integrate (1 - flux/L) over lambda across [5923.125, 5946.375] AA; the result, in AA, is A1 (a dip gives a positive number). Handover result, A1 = 2.5 AA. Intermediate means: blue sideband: 3.63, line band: 3.22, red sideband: 3.53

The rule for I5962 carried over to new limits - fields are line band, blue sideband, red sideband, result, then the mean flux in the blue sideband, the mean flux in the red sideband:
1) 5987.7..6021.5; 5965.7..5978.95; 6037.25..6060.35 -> 0.96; 3.62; 3.42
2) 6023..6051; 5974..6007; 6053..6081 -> -1.89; 3.31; 3.39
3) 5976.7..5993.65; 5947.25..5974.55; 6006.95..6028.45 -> 1.98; 3.63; 3.68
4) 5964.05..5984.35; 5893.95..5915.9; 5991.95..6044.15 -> 0.03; 3.6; 3.56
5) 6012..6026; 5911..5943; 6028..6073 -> -1.34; 3.41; 3.5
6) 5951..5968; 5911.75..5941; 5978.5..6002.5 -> -1.69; 3.41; 3.36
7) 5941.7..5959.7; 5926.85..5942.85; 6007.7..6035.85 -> -1.52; 3.23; 3.72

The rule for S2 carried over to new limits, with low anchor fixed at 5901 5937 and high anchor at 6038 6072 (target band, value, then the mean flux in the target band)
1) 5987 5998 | 0.6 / 3.27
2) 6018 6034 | -1.8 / 3.84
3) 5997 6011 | 0.7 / 3.3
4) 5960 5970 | -0.3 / 3.59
